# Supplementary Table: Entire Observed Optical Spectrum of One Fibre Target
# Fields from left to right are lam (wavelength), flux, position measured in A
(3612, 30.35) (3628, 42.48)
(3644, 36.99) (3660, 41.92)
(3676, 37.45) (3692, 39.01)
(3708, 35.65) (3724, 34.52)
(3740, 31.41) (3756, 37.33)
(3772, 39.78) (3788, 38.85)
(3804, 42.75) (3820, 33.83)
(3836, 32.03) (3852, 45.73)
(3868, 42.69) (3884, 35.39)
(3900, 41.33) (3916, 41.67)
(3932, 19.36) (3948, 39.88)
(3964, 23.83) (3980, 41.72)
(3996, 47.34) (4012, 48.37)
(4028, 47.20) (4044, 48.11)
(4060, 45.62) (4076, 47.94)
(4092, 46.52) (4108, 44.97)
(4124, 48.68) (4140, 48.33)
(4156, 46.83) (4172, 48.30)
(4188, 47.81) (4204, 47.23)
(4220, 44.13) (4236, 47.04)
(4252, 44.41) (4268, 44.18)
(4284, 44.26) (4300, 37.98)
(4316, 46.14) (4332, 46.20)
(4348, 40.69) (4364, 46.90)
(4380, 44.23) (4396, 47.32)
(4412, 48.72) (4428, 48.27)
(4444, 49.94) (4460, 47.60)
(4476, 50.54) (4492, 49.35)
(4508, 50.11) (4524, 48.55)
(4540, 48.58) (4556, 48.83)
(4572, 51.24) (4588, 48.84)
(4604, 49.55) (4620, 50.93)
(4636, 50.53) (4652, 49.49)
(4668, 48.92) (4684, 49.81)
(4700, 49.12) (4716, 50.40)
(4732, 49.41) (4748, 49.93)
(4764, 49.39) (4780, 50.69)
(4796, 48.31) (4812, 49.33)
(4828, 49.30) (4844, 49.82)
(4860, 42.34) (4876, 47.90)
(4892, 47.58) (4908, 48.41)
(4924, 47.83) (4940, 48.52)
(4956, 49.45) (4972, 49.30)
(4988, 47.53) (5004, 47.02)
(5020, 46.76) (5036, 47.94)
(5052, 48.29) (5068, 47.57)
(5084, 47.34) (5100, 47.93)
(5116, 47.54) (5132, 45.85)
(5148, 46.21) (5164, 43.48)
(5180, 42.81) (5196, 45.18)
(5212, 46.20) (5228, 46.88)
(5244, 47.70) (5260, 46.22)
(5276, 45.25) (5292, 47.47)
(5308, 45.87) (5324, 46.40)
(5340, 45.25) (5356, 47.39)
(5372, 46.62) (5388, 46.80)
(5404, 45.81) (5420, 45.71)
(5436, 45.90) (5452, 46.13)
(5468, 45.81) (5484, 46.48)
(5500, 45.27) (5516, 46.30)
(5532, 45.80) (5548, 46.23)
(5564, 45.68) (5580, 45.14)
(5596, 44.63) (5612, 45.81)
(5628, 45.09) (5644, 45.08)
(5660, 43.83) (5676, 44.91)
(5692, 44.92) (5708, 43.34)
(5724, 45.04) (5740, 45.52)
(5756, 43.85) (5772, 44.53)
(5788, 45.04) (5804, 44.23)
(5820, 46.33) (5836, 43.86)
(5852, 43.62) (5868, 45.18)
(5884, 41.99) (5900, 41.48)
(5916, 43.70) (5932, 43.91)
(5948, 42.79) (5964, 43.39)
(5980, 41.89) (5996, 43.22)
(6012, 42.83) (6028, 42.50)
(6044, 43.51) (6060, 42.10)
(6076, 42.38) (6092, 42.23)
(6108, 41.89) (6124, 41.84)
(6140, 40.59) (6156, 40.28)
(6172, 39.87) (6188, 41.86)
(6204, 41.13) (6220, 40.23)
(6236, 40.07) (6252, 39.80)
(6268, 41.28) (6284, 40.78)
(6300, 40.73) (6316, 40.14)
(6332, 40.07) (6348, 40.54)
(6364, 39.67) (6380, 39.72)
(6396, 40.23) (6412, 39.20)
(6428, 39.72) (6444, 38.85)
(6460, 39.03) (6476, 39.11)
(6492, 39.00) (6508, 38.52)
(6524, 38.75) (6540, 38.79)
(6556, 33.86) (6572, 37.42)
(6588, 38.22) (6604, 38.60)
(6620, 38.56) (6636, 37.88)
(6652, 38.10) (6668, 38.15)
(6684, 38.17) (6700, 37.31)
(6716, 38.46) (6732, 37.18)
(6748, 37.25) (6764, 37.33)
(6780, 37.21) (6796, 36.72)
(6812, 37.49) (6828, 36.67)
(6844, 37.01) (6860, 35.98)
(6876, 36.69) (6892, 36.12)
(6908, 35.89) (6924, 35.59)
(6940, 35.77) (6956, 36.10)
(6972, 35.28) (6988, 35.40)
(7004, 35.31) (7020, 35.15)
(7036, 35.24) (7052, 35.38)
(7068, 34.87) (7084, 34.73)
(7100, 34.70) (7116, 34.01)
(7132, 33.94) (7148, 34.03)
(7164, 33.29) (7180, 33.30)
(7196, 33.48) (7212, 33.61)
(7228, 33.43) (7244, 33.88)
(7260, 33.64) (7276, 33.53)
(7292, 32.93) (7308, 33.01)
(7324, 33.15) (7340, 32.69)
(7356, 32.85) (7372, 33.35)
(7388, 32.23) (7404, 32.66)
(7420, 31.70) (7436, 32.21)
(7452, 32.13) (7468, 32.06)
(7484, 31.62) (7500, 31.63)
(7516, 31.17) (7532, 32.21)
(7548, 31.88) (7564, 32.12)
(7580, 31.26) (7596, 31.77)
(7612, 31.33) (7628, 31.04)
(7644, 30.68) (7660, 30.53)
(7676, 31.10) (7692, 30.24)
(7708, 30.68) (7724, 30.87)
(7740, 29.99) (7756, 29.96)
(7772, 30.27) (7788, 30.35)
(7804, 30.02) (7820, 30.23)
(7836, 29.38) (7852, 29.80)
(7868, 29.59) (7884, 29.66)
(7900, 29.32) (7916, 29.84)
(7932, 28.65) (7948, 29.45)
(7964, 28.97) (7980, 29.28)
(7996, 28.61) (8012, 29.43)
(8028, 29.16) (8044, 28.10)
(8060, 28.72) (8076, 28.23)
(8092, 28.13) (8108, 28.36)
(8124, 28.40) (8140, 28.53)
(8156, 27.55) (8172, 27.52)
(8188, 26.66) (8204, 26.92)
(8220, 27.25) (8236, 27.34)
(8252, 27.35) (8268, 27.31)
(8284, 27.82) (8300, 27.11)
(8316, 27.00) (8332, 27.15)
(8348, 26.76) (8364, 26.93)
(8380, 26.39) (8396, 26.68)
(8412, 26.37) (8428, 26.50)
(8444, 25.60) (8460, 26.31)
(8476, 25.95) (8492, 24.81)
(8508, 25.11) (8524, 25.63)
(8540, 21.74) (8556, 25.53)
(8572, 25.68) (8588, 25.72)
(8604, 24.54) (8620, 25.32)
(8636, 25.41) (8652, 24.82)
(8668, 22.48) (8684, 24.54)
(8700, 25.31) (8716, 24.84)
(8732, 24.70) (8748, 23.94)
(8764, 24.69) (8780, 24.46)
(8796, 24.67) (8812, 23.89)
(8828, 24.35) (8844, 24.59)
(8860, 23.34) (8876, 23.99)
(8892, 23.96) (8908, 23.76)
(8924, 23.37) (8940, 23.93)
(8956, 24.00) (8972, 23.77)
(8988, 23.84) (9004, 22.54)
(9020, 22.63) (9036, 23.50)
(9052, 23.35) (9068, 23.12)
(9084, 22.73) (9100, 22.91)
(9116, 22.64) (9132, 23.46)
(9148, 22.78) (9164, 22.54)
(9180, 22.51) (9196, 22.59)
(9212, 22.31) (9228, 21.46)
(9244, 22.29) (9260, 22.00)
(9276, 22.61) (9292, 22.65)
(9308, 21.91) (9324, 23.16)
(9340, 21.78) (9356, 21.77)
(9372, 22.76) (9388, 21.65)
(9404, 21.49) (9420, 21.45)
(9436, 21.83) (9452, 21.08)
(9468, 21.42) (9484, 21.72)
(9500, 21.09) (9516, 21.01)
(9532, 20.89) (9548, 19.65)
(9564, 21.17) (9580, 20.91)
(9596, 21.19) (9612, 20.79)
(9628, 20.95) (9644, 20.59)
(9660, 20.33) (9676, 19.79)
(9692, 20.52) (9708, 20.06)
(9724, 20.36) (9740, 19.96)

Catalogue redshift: 0.000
